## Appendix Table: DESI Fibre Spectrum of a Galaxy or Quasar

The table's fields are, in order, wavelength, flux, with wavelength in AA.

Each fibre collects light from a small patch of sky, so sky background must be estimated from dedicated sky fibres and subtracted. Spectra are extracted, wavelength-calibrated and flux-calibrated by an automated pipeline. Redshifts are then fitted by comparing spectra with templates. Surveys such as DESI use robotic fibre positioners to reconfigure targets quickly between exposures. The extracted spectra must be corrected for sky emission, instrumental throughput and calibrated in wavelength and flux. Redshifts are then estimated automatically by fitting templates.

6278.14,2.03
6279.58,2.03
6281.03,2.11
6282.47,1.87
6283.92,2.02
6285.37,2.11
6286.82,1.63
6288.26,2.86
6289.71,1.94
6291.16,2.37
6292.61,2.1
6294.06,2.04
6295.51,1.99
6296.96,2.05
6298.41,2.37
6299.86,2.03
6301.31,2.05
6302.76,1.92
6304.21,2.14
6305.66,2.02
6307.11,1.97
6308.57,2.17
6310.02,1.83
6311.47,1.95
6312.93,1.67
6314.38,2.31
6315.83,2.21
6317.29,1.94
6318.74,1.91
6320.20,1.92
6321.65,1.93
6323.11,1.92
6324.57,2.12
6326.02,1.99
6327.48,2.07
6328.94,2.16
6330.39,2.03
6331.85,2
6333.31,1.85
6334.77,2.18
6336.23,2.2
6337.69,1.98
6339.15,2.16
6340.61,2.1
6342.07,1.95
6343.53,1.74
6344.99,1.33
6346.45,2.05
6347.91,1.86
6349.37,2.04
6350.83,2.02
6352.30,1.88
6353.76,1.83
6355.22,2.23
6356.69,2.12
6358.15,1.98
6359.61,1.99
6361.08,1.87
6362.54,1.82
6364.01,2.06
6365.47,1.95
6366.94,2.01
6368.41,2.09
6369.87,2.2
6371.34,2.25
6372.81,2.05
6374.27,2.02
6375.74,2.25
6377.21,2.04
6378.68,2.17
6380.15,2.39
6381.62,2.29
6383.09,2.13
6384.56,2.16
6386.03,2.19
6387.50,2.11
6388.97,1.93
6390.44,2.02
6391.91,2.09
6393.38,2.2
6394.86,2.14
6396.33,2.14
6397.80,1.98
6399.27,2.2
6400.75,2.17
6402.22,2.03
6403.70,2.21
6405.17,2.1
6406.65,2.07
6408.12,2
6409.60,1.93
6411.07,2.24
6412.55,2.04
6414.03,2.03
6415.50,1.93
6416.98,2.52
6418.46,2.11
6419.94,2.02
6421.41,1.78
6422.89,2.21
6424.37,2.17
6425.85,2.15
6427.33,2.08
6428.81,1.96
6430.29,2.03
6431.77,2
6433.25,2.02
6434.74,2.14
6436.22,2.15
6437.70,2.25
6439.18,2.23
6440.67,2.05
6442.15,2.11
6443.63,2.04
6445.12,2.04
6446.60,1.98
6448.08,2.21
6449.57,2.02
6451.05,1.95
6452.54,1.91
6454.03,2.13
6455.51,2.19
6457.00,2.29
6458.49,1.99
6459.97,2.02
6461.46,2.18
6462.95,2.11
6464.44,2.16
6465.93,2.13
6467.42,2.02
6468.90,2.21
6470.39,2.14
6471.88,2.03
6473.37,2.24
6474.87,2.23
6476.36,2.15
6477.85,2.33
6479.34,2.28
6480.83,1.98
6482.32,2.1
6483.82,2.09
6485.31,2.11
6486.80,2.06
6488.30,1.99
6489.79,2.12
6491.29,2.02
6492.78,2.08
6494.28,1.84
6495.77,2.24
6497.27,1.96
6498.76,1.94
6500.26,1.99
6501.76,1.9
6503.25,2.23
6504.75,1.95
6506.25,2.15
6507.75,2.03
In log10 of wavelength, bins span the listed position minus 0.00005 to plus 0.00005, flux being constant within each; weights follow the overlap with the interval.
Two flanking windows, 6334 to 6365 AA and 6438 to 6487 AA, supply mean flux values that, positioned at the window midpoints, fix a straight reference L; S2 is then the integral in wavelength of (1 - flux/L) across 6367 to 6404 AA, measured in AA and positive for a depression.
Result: -2.2 AA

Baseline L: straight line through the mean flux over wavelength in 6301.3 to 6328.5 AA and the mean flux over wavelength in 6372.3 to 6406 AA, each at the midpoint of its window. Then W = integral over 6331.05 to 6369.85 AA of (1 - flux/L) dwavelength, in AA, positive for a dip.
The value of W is 1.6 AA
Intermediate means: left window 2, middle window 1.98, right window 2.13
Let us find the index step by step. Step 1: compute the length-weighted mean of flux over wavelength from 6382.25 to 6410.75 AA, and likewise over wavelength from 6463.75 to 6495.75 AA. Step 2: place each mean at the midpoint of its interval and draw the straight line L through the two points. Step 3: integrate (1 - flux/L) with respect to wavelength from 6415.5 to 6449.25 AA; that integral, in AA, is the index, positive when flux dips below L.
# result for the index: 0.1 AA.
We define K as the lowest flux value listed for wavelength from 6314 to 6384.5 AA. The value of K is 1.33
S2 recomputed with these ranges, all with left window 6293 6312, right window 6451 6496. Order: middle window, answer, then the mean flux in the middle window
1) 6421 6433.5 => 0.2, 2.05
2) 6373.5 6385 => -0.6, 2.18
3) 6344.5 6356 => 0.8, 1.92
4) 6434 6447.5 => -0.1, 2.11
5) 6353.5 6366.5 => 0.5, 1.99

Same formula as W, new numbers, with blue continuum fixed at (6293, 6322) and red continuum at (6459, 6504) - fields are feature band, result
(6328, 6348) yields 0.60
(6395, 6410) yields -0.19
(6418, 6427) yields -0.01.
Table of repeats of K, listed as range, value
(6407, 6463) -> 1.78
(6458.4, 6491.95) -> 1.98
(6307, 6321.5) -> 1.67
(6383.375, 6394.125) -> 1.93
